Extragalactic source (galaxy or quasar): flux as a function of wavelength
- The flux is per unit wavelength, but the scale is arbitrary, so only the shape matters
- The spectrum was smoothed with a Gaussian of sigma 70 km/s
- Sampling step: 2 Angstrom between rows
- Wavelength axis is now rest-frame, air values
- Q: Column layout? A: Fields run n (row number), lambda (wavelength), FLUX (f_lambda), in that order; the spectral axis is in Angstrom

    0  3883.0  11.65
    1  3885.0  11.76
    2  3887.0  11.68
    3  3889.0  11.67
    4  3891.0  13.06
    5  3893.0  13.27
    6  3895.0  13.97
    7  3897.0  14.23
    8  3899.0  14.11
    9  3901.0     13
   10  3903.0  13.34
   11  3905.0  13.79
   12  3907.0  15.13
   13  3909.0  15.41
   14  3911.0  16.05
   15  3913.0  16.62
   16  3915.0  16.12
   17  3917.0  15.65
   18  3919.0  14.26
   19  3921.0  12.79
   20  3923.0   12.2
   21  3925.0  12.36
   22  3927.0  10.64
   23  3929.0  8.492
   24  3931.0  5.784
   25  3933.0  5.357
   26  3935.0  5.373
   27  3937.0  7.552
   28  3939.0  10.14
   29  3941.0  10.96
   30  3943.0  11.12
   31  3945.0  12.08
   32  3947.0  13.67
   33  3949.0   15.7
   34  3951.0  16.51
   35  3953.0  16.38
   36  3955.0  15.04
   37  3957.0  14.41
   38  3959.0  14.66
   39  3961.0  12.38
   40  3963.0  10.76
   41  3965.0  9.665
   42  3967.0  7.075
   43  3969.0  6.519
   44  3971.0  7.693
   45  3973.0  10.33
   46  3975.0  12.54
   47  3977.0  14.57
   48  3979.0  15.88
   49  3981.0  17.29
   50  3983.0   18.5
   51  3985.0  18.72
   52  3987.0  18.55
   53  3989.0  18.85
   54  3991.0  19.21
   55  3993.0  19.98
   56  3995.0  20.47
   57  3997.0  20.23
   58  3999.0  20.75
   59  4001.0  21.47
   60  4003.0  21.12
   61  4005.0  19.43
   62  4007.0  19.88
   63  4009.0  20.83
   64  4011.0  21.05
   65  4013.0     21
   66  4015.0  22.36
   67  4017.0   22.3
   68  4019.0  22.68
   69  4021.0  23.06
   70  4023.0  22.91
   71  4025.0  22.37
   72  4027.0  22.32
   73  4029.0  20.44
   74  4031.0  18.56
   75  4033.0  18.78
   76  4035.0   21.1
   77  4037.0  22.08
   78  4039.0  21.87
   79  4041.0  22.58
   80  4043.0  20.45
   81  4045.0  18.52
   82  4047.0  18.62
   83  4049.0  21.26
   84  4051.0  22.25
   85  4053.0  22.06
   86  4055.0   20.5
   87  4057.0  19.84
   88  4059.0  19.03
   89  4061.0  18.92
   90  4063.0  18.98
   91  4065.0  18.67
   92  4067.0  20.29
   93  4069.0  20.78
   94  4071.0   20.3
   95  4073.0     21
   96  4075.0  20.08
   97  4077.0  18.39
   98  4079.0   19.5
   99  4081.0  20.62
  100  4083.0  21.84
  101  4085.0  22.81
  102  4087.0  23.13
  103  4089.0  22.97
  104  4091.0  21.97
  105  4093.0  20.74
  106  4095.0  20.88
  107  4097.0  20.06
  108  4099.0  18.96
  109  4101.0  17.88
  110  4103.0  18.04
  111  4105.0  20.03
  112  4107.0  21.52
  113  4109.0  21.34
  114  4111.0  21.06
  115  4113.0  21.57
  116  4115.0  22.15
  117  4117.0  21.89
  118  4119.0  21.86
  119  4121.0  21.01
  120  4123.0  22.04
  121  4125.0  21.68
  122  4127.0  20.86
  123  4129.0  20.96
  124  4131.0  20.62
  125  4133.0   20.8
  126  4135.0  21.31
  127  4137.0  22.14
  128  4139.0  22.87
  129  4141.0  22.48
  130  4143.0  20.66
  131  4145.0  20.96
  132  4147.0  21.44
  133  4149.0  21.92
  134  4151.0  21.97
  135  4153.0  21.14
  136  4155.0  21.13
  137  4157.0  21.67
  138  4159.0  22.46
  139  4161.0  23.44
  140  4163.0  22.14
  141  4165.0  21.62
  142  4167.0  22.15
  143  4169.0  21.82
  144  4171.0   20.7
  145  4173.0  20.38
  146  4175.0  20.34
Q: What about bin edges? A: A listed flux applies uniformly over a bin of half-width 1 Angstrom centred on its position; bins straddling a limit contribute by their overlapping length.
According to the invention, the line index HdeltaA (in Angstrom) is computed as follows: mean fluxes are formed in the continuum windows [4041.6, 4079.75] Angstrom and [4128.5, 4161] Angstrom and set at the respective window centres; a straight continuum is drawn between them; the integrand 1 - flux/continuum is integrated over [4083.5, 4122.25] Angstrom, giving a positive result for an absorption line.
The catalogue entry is -0.5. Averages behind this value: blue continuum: 20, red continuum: 21.6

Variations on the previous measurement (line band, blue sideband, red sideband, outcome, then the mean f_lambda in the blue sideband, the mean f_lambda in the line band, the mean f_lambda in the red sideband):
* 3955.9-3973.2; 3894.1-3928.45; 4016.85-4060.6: 6.6 Angstrom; 14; 10.4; 21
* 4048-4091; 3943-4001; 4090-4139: -3.6 Angstrom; 15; 20.7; 20.9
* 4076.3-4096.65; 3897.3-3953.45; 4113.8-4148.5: -1.8 Angstrom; 12.5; 21.3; 21.5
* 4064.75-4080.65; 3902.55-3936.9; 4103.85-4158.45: -0.9 Angstrom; 12.2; 20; 21.4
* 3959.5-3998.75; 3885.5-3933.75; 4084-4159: 2.4 Angstrom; 12.9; 14.8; 21.3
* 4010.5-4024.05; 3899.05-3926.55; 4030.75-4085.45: -2.6 Angstrom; 14.3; 22.2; 20.3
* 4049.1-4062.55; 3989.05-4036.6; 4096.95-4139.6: 0.3 Angstrom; 20.9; 20.4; 20.9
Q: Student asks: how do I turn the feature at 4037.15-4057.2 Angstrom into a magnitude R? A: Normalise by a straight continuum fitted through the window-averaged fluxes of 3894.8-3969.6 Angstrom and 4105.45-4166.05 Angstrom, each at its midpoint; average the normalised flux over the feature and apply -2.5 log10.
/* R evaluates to -0.19 mag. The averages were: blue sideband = 12.4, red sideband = 21.6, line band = 20.9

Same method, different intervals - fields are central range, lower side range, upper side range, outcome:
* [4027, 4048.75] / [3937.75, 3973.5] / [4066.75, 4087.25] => -0.14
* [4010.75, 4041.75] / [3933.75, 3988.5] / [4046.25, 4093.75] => -0.23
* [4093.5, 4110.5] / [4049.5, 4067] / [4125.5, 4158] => 0.05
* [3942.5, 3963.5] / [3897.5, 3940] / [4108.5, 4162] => -0.03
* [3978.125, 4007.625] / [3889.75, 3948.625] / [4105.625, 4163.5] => -0.24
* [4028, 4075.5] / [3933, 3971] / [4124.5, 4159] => -0.21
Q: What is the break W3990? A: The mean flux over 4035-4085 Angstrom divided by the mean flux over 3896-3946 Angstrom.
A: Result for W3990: 1.69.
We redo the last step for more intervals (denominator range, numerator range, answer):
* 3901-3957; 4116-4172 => 1.72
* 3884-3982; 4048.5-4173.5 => 1.69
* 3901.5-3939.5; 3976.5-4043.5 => 1.70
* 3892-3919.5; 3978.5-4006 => 1.32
